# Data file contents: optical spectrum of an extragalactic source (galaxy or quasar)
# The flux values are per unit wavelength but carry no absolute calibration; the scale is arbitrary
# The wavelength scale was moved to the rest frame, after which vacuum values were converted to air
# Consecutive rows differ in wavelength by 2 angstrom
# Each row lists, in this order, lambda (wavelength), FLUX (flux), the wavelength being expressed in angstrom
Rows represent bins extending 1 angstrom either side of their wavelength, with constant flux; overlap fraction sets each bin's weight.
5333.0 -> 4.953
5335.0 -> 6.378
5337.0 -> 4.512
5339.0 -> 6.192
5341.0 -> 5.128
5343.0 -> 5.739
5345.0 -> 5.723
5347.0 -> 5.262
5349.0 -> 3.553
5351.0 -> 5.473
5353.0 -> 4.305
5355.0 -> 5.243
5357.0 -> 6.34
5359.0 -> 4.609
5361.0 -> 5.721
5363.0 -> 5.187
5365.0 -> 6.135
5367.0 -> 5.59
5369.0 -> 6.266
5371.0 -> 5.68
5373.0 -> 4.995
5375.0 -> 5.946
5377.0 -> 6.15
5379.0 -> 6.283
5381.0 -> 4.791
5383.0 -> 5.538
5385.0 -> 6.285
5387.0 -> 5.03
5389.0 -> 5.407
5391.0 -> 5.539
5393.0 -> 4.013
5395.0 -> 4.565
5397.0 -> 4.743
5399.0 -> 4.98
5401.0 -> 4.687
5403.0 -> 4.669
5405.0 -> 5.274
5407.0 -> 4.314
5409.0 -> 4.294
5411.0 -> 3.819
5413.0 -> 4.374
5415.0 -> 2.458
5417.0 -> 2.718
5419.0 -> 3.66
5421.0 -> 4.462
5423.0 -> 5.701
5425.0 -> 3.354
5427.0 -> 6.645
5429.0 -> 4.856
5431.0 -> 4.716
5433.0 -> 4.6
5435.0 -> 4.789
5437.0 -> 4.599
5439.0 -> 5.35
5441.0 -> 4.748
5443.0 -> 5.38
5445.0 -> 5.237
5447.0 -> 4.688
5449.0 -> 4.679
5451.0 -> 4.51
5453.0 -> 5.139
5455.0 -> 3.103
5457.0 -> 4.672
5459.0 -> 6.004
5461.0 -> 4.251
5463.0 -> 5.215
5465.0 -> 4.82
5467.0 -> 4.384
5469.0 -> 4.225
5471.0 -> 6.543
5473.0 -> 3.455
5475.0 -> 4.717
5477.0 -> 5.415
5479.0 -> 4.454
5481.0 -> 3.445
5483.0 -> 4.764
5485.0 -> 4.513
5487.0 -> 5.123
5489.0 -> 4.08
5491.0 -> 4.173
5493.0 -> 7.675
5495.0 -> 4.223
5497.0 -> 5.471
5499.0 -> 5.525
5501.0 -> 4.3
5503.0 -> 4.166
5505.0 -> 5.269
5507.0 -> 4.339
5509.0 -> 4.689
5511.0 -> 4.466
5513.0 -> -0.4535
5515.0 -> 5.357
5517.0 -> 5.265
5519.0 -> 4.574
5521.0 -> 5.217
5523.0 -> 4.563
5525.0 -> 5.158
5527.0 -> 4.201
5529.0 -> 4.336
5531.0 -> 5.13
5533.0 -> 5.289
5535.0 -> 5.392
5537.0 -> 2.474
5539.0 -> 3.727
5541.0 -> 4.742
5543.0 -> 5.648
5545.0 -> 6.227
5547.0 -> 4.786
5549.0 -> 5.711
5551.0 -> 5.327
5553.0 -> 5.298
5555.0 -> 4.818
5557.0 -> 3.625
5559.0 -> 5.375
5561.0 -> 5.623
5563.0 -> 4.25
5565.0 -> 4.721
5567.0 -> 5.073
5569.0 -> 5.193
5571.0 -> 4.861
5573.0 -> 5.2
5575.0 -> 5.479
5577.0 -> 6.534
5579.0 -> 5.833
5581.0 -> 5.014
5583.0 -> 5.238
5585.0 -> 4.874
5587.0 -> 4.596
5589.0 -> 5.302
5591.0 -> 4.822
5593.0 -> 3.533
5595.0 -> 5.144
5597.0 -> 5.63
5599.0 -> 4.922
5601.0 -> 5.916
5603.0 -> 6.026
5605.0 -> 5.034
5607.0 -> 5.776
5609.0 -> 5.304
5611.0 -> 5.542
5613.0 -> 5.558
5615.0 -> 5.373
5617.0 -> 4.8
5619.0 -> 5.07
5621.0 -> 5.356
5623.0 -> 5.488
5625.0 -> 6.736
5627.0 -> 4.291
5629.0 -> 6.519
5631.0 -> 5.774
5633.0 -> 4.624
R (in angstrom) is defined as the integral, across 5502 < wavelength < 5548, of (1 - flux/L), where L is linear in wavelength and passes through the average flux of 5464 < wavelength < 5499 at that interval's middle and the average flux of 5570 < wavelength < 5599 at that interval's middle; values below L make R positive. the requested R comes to 3.8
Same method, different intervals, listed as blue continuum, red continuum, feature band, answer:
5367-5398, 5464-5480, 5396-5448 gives 5.5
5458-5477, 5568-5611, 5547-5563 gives 0.3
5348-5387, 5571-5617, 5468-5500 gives 3.0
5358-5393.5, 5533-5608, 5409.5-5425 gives 4.5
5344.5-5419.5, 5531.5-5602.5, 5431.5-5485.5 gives 3.0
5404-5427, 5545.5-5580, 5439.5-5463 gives -2.1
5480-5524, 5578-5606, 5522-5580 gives -1.2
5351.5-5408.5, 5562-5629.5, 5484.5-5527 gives 5.1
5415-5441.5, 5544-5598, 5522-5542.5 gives 1.8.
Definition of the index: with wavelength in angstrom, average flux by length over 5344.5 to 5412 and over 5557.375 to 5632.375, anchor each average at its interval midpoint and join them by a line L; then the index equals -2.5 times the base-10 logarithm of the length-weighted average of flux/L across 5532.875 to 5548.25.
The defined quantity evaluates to 0.104 mag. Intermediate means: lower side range 5.18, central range 4.77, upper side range 5.27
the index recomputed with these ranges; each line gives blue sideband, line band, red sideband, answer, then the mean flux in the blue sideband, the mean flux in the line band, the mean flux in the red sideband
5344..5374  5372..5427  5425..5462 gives 0.07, 5.34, 4.78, 4.85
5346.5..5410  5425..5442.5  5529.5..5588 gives 0.04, 5.21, 4.95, 5.03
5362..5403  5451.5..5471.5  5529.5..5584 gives 0.10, 5.37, 4.78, 5.05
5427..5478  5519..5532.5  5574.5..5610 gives 0.07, 4.84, 4.77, 5.27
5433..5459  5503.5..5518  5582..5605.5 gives 0.19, 4.78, 4.13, 5.09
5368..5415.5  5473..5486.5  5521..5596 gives 0.11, 5.03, 4.49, 4.95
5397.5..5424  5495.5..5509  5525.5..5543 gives -0.09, 4.27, 4.81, 4.5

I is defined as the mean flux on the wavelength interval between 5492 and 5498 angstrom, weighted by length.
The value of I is 5.79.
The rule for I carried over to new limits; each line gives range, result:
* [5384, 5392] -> 5.57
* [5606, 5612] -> 5.54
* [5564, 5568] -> 4.9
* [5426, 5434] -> 5.2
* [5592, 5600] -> 4.81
